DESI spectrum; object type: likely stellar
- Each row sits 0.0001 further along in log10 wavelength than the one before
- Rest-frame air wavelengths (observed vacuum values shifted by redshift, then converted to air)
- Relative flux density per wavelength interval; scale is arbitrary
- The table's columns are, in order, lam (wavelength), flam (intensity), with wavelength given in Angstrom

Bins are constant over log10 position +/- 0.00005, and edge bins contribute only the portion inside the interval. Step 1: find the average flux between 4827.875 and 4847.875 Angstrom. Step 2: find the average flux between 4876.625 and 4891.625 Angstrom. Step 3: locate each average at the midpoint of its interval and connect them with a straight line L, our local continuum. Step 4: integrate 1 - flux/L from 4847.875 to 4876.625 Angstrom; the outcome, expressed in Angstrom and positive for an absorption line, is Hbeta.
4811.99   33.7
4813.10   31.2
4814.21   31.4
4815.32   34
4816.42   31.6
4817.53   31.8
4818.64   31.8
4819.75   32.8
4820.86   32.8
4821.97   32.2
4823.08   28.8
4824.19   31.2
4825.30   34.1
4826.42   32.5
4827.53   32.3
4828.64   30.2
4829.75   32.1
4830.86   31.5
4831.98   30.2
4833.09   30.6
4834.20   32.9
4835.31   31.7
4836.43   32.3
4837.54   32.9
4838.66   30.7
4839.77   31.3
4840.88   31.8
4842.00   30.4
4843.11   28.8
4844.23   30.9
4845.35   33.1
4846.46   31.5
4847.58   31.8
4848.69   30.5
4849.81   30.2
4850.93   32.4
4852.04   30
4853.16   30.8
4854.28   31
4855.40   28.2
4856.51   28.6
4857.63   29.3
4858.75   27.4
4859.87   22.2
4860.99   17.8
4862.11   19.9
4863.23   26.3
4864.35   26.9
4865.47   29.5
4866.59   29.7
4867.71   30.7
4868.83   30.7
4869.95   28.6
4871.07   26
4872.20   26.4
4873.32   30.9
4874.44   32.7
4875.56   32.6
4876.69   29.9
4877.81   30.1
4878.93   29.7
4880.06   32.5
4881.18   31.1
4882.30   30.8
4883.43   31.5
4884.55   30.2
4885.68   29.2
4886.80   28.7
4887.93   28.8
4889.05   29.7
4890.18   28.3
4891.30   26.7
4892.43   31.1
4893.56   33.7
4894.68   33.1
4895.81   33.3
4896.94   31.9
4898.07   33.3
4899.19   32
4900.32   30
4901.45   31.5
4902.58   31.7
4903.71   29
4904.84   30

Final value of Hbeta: 2.0 Angstrom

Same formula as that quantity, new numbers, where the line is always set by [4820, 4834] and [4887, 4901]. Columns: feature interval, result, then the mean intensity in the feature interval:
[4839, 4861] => 1.2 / 29.7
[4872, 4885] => 0.1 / 30.8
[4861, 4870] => 1.2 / 27.1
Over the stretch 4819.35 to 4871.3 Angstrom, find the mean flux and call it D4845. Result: 30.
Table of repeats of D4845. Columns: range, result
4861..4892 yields 29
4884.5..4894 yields 29.5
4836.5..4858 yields 30.8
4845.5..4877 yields 28.7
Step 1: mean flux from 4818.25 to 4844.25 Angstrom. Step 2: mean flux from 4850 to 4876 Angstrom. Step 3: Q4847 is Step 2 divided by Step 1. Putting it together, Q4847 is 0.89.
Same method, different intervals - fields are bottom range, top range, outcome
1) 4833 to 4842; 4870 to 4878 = 0.94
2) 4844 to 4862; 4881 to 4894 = 1.04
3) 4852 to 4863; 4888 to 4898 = 1.18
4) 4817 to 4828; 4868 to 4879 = 0.93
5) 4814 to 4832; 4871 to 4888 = 0.95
